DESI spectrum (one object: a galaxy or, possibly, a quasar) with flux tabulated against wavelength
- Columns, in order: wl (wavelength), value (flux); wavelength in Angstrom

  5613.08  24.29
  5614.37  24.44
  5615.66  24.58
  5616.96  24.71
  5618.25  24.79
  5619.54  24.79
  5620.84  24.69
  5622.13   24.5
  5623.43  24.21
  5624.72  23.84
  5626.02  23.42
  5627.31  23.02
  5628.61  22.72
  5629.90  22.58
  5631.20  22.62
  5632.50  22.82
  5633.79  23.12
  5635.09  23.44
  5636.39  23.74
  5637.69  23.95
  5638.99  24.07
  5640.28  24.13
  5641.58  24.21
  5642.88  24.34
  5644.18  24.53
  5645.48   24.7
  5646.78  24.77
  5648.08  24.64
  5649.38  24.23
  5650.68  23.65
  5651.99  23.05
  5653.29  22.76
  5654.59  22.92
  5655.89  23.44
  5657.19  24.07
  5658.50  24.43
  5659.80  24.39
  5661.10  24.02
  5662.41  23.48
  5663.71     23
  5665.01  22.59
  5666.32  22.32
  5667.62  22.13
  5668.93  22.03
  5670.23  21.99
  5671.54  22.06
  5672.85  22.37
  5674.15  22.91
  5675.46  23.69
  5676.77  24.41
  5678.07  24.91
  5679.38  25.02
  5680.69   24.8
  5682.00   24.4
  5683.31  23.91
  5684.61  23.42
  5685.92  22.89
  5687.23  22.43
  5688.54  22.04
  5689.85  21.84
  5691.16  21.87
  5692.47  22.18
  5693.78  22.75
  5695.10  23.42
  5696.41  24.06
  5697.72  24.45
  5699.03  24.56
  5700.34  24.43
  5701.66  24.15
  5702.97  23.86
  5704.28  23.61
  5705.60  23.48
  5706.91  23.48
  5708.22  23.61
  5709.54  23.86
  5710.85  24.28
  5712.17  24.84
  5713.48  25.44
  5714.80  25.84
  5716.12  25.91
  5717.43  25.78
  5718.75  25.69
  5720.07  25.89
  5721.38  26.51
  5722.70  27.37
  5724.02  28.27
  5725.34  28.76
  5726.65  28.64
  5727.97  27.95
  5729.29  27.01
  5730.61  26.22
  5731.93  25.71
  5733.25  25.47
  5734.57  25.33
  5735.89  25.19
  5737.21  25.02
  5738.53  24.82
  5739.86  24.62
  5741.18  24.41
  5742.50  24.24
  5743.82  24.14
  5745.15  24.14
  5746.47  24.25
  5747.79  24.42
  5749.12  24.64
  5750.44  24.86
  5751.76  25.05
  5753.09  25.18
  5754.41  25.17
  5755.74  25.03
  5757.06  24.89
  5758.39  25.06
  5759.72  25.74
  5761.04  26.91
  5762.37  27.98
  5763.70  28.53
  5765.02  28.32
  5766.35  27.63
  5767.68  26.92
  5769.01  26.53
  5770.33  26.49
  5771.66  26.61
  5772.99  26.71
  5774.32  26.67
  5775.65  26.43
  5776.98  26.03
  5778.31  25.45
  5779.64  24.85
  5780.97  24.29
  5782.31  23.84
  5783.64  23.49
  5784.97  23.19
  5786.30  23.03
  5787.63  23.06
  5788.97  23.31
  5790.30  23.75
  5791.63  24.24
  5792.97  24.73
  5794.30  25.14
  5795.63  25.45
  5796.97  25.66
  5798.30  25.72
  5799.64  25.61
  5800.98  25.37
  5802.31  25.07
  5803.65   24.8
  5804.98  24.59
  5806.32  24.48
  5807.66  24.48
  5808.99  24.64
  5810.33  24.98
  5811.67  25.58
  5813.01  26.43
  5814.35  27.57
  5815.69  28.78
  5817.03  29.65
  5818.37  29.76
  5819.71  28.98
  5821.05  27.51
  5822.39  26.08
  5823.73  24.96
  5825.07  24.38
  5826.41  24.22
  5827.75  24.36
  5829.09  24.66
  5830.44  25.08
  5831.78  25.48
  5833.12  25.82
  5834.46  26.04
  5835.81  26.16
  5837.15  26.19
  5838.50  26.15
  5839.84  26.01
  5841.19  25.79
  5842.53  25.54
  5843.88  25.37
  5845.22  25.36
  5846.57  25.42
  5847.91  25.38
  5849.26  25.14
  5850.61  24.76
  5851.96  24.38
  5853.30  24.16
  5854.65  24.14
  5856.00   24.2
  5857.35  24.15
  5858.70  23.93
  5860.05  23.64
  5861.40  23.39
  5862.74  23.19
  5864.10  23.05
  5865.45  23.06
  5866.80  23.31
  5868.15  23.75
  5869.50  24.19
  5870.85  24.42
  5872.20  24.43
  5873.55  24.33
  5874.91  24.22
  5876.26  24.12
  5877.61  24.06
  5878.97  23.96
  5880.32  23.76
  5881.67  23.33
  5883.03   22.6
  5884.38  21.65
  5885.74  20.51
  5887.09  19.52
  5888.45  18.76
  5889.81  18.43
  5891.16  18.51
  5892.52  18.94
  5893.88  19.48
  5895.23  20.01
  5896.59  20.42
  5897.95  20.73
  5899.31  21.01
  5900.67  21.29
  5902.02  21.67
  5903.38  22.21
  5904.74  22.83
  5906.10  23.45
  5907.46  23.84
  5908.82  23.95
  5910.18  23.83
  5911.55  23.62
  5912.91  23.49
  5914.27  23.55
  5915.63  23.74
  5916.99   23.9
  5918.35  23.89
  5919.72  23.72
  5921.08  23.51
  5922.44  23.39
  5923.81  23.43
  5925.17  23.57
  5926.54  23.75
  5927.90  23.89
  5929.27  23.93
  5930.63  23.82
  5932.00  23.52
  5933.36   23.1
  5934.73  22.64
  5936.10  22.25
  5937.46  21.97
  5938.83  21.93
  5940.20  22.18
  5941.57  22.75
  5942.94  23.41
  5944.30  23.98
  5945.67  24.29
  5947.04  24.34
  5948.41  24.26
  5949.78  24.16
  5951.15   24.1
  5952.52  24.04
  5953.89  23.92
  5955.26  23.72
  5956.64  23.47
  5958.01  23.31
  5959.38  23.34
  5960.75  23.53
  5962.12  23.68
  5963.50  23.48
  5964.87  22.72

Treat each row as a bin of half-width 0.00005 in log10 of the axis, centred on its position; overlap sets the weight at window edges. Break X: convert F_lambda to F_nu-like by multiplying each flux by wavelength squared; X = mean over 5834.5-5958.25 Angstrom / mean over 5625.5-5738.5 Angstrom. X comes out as 1.04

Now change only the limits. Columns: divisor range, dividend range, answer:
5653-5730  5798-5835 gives 1.12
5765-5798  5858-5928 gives 0.93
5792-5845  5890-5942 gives 0.90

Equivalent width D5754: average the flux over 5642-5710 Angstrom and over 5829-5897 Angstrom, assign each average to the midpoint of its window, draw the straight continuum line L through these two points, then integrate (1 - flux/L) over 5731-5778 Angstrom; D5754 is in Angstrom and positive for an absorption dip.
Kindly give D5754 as -4.3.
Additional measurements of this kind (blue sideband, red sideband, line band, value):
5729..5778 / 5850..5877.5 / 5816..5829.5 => -1.06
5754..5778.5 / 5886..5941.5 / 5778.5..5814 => 1.38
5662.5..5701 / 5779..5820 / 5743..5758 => -0.18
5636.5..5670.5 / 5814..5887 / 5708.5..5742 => -2.57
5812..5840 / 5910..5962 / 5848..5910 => 5.80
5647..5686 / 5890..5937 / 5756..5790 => -3.76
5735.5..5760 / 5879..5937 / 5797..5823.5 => -2.75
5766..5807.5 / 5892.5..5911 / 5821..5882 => -3.69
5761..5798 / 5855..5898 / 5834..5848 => -1.32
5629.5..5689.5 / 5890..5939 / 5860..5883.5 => -1.05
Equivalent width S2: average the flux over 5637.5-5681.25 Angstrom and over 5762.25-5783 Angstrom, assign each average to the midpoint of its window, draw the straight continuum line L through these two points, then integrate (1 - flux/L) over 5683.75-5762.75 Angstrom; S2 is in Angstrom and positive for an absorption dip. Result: 1.0 Angstrom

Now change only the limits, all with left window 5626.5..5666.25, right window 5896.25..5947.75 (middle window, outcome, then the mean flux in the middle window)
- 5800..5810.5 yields -0.7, 24.8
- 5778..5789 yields -0.2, 23.8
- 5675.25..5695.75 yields 0.2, 23.4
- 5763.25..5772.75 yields -1.6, 27.3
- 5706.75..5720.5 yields -0.9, 25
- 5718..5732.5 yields -2.2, 27.1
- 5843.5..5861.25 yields -1.0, 24.6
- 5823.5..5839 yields -1.3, 25.3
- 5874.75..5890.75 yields 0.8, 22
